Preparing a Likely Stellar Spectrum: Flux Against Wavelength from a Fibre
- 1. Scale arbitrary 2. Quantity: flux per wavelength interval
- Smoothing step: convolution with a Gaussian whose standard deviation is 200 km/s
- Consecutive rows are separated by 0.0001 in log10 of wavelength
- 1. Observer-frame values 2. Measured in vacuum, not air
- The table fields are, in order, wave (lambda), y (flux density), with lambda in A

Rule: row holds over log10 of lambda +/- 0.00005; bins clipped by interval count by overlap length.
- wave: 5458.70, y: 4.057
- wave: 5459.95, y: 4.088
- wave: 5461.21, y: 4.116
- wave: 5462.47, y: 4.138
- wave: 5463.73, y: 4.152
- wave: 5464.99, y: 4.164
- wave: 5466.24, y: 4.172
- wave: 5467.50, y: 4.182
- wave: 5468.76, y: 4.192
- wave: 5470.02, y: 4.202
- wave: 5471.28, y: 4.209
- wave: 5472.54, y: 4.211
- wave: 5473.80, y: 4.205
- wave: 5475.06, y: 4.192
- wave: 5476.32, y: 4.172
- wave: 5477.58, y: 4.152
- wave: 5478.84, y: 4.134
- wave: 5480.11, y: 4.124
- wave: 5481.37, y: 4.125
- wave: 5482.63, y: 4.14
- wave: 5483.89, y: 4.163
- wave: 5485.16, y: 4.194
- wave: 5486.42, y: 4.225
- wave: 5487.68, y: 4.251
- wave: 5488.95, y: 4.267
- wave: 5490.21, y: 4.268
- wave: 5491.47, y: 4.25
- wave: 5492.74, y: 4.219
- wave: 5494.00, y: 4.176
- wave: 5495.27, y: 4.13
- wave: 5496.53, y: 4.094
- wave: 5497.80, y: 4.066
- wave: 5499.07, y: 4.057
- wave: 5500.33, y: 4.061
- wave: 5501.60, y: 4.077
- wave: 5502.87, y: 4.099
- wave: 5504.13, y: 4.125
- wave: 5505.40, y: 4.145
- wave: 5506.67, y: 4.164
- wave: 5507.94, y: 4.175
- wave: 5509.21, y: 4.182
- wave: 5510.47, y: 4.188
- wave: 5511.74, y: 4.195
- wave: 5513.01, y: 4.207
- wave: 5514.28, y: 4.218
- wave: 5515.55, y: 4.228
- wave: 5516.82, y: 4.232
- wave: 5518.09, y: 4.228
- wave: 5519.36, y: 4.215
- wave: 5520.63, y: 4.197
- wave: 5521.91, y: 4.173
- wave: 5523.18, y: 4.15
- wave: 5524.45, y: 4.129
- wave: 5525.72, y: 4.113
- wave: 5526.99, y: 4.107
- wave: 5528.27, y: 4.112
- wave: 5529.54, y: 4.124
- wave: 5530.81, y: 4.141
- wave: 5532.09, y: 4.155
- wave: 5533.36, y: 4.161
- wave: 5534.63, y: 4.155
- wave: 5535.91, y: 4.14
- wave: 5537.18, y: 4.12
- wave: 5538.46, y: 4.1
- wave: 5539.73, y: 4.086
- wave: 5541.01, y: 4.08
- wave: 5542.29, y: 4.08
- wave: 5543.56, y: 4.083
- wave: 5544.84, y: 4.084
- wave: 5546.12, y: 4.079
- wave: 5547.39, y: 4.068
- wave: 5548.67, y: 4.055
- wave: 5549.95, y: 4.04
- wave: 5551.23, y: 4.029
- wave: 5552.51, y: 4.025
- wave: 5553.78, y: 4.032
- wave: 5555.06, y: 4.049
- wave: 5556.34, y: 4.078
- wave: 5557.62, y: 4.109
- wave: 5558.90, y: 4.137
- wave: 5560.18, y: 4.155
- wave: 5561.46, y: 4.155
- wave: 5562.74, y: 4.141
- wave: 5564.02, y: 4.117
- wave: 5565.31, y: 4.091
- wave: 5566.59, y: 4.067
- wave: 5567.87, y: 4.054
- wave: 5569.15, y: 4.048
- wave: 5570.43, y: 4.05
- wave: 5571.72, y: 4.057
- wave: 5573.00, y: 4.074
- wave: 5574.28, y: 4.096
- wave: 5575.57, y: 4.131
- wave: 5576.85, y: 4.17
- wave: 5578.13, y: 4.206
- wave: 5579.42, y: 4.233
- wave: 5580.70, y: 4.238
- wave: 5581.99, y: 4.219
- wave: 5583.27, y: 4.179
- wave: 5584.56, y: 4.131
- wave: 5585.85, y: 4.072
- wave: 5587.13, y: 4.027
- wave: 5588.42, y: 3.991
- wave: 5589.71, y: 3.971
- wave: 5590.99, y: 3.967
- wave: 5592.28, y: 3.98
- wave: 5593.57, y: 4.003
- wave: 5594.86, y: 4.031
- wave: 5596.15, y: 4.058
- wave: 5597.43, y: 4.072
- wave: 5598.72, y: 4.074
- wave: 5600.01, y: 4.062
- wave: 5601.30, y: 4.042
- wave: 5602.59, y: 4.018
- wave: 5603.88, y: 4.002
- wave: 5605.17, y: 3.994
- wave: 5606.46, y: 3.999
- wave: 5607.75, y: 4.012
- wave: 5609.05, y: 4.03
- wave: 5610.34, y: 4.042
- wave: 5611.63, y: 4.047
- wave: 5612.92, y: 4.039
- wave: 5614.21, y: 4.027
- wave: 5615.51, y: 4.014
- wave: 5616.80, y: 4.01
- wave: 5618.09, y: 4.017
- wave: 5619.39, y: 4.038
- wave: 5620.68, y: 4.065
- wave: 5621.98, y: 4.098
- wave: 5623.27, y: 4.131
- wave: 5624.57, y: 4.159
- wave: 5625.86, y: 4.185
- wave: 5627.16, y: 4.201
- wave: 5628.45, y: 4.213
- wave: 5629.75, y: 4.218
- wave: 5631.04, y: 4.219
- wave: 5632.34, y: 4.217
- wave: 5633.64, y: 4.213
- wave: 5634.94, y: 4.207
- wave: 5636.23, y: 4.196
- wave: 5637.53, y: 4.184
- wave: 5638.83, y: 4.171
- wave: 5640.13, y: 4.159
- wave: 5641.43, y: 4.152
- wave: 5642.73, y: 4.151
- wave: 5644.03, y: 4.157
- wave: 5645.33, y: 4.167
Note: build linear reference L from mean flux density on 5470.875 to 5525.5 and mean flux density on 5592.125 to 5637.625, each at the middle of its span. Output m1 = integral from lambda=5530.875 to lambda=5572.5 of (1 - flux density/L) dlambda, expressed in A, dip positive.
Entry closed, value 0.4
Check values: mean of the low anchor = 4.17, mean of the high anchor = 4.09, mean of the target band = 4.09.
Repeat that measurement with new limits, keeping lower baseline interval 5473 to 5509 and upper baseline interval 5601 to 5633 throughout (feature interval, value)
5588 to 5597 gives 0.2 A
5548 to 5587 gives 0.0 A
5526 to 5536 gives 0.0 A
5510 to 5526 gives -0.2 A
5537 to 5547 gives 0.1 A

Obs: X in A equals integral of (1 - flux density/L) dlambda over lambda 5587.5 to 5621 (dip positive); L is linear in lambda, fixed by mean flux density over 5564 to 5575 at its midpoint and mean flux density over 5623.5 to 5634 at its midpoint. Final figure 0.98 A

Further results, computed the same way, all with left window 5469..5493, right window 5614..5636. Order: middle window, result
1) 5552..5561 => 0.2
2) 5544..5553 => 0.2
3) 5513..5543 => 0.2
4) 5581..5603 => 0.5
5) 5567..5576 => 0.2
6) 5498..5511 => 0.2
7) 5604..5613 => 0.3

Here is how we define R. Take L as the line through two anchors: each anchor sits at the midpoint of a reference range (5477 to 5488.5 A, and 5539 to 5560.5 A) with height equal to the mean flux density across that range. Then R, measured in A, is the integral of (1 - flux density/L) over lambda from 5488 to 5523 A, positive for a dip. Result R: -0.31 A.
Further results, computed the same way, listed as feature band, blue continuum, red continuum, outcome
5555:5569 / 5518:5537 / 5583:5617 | 0.0 A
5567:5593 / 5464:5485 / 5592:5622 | -0.2 A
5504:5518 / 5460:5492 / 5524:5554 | -0.2 A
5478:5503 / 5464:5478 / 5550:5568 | 0.1 A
